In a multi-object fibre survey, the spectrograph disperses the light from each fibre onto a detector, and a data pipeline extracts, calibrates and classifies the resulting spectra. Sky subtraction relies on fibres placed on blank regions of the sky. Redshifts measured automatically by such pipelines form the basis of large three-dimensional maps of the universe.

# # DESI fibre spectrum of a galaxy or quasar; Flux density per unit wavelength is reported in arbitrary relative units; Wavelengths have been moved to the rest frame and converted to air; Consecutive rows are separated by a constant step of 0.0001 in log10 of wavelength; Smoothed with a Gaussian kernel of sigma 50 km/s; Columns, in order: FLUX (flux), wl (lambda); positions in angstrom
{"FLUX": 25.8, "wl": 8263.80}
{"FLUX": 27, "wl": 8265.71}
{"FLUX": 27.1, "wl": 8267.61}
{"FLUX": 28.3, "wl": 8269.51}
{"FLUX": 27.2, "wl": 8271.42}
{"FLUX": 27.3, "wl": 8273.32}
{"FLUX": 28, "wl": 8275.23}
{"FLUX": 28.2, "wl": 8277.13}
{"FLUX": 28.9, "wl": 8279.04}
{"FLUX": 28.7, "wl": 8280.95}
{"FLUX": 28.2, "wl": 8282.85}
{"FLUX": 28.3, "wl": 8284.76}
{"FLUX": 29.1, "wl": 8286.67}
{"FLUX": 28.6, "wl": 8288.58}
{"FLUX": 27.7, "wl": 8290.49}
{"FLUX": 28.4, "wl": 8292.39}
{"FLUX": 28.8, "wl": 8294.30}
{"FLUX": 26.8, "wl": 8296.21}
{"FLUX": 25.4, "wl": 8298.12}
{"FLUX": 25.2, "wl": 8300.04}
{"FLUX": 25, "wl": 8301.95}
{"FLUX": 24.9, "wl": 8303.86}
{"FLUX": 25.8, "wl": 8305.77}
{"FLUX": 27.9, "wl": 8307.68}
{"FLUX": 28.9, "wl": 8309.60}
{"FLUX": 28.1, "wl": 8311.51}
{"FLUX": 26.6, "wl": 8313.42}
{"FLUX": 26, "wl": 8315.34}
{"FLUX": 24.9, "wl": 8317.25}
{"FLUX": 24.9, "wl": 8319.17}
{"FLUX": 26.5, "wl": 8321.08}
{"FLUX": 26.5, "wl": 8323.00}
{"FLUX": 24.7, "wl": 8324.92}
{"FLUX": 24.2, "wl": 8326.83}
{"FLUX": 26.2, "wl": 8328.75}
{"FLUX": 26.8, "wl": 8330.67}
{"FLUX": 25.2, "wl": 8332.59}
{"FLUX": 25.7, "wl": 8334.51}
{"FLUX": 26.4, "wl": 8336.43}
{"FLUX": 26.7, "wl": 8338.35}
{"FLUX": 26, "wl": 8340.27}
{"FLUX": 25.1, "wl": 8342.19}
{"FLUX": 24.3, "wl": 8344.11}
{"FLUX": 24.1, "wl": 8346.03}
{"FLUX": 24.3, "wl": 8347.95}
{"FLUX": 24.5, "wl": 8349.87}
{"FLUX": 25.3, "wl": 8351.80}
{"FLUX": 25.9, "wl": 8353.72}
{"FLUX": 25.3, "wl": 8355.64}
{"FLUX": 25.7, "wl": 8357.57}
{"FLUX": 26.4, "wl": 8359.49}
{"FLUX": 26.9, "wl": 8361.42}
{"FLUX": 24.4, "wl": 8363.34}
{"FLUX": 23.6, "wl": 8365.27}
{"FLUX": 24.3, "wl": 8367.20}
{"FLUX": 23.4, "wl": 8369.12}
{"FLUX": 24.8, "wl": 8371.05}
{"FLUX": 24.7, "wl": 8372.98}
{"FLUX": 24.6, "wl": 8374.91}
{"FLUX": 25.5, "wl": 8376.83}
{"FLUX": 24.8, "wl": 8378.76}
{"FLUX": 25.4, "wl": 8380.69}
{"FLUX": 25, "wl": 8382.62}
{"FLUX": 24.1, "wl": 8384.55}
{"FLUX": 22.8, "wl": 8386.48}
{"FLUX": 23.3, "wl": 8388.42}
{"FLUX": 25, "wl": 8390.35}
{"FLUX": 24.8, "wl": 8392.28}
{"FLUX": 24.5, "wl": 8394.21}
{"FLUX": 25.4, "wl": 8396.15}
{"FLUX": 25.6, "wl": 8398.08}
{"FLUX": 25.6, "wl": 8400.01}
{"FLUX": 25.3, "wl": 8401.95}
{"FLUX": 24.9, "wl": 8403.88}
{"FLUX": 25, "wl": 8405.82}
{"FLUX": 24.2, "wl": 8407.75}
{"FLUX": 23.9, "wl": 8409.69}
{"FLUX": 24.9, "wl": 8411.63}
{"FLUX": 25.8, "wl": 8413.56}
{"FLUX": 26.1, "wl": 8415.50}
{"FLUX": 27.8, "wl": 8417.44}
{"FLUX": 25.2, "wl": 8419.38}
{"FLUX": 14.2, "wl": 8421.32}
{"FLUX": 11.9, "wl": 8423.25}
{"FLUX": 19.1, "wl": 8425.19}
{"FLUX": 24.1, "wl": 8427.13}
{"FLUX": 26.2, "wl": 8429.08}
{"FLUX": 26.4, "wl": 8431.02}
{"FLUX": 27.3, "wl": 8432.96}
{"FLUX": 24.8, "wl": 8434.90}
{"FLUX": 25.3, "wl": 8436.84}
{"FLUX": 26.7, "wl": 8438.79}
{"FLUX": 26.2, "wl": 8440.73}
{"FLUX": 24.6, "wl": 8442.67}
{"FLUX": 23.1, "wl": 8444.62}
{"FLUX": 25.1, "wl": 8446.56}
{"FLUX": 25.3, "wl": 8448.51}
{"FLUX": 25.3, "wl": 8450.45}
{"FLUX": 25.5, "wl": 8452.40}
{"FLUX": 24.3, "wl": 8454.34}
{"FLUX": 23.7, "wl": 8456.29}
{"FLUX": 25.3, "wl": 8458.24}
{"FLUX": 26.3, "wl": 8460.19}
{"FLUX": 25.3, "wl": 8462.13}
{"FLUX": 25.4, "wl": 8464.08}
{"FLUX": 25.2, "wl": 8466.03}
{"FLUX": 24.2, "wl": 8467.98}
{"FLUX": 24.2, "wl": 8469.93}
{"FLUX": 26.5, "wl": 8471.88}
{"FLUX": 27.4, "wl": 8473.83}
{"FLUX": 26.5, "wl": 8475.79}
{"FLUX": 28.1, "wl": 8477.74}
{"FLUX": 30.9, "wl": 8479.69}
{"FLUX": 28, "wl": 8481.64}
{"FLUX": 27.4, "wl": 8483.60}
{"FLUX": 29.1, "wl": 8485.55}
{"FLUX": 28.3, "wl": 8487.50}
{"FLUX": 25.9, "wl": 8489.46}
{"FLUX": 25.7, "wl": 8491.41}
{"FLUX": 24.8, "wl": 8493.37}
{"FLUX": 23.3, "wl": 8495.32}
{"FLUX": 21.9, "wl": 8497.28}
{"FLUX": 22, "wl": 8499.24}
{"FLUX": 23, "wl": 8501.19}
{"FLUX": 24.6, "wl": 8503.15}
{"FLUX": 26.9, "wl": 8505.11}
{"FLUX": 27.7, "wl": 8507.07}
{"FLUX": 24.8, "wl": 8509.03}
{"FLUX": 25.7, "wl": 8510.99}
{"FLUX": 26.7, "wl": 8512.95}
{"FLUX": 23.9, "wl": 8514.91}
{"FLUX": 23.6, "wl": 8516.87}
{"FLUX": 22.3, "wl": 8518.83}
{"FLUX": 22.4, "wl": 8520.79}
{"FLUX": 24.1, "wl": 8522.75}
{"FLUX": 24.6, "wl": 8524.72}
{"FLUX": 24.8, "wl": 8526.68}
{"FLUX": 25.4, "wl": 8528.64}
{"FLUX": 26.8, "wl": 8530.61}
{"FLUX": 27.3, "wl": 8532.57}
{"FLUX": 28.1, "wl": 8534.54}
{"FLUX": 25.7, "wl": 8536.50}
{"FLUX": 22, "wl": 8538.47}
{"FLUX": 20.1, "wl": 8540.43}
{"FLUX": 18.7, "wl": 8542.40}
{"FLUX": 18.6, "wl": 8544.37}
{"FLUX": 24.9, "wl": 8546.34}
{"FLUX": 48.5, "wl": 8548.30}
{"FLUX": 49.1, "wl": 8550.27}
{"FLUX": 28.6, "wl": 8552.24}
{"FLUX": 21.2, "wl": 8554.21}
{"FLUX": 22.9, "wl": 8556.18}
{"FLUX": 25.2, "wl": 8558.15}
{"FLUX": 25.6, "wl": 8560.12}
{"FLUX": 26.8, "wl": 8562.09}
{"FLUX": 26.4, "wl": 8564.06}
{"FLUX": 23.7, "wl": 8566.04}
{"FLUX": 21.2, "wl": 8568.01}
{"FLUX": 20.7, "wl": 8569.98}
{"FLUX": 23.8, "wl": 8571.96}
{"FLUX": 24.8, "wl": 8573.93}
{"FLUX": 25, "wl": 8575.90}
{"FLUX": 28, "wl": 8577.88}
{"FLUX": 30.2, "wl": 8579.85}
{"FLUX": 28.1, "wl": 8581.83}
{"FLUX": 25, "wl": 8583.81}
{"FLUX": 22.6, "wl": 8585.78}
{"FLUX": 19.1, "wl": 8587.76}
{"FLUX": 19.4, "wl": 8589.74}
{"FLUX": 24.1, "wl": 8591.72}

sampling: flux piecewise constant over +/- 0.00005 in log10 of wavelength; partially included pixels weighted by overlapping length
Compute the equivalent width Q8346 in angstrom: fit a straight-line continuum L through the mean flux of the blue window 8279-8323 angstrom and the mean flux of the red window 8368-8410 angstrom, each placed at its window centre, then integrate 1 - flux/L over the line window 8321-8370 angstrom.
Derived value 1.0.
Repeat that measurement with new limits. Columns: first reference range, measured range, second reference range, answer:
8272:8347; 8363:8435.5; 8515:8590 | 5.6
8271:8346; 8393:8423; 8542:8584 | 2.8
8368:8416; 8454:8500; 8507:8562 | -0.6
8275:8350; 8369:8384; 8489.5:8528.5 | 0.6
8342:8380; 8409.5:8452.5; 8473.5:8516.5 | 2.3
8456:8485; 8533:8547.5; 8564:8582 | 1.3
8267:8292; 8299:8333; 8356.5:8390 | 1.0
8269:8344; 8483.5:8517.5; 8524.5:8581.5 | 1.4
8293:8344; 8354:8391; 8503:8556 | 1.9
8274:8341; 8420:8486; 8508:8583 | 3.1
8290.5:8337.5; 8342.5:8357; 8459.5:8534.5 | 0.7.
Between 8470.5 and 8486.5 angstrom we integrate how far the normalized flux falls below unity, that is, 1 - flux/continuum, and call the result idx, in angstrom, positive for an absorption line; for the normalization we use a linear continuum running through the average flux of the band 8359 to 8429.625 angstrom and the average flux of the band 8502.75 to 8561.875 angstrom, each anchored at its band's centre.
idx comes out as -1.64 angstrom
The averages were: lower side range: 24.1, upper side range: 26.1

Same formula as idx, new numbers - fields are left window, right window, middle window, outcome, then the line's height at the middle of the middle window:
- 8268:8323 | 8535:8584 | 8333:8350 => 1.12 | 27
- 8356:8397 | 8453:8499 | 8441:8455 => 0.42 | 25.6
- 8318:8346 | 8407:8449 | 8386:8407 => -0.23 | 24.5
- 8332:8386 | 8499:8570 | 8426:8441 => -0.28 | 25.3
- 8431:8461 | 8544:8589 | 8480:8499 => -0.23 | 25.8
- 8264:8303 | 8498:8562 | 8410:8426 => 2.78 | 26.6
